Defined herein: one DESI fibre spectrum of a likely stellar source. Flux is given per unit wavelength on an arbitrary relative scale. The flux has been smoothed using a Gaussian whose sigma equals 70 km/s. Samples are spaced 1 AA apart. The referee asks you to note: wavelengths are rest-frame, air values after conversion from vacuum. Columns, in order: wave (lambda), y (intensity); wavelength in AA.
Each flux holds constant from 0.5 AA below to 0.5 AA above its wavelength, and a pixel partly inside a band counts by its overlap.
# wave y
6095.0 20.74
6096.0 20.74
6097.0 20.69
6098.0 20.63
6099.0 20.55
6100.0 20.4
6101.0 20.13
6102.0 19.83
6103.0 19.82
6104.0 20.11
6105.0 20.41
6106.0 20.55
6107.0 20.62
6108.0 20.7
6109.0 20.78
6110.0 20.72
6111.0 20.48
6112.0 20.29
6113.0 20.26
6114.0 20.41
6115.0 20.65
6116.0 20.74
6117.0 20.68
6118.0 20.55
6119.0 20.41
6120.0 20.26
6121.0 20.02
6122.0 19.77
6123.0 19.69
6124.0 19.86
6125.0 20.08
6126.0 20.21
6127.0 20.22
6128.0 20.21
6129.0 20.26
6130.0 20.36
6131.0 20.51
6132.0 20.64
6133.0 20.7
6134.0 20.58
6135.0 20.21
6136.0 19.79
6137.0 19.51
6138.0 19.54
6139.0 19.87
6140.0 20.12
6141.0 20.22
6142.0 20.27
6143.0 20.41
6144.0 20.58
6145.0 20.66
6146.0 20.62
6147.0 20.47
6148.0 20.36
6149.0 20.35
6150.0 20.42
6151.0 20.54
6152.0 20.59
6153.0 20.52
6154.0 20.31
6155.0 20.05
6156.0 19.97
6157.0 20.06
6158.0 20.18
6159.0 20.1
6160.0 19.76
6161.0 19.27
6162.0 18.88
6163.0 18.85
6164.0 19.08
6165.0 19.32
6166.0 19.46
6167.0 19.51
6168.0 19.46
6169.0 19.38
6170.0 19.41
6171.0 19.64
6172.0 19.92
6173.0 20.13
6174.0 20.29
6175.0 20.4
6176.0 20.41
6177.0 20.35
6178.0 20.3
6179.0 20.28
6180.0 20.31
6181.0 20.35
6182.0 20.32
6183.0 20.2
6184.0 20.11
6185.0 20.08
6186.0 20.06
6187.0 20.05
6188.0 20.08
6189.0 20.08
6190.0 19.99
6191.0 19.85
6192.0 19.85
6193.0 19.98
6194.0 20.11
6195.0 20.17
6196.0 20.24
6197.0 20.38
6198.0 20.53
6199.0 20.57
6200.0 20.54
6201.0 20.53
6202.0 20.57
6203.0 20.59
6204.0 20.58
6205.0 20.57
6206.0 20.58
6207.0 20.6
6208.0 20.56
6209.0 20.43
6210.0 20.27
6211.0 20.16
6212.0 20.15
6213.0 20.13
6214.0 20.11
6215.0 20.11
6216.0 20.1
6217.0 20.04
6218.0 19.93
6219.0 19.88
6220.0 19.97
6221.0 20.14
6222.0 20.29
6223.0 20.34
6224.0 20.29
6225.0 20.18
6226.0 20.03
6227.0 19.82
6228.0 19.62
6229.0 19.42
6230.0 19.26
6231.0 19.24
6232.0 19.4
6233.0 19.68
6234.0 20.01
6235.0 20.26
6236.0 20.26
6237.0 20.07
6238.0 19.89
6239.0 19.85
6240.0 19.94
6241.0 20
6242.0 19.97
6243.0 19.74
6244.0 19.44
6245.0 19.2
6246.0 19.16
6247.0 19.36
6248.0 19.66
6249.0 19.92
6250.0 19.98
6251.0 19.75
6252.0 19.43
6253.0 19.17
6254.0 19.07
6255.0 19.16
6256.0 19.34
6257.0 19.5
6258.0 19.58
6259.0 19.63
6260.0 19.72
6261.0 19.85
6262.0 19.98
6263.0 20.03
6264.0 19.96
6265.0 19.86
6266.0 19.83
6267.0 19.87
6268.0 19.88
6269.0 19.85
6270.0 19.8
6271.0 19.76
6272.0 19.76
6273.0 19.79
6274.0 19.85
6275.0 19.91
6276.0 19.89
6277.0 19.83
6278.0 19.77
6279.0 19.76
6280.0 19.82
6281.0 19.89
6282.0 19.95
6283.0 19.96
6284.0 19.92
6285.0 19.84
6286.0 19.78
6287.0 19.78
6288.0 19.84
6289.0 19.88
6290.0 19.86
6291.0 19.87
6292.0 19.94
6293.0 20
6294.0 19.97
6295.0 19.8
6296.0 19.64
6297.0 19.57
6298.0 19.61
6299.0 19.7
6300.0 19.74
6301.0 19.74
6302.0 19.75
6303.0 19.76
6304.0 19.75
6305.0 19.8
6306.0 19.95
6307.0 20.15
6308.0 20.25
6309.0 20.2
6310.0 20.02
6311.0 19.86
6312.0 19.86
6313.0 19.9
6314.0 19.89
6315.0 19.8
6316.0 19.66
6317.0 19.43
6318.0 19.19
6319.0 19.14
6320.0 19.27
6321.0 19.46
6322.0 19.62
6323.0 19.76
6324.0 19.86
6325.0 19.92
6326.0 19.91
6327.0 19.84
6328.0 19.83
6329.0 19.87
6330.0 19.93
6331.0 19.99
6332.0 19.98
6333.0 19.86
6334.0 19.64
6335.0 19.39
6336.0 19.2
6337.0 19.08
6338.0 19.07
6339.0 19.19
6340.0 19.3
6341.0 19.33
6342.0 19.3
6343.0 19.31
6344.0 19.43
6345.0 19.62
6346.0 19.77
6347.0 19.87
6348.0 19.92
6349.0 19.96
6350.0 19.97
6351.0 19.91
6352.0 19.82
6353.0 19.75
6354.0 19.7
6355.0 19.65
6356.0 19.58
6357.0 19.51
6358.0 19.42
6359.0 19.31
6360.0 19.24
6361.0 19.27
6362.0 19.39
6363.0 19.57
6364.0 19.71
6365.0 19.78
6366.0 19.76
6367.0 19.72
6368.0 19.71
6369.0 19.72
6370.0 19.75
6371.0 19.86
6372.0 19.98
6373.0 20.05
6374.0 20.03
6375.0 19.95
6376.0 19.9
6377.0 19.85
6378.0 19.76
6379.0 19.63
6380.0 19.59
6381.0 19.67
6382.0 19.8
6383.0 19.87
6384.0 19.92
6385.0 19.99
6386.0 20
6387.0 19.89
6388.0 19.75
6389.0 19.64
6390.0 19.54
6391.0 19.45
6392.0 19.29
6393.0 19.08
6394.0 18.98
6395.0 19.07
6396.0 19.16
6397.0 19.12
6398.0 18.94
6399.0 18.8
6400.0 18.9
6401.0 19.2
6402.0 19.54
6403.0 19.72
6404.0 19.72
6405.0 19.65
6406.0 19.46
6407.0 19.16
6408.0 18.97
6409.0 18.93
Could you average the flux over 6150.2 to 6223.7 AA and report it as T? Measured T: 20.1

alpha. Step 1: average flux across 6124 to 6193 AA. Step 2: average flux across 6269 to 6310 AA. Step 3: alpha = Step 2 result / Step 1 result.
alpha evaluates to 0.99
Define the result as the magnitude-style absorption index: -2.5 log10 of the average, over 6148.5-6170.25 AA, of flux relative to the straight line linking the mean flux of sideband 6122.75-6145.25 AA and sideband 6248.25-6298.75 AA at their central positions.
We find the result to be 0.02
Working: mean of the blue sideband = 20.2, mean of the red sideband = 19.8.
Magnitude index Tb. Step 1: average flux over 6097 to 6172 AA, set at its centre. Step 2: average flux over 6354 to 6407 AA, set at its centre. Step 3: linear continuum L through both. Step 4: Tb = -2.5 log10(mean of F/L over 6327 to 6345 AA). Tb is 0.01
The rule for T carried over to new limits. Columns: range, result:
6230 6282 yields 19.7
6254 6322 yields 19.8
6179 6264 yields 20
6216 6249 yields 19.8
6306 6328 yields 19.8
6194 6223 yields 20.3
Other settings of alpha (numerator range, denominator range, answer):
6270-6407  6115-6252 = 0.98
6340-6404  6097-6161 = 0.97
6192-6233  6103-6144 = 0.99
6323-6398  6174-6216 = 0.97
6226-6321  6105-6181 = 0.98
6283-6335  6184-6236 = 0.98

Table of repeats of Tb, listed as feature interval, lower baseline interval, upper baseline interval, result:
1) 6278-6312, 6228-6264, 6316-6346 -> -0.01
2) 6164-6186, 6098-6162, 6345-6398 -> 0.01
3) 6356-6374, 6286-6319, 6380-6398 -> 0.00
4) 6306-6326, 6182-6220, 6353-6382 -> 0.01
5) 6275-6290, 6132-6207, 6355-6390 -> 0.00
